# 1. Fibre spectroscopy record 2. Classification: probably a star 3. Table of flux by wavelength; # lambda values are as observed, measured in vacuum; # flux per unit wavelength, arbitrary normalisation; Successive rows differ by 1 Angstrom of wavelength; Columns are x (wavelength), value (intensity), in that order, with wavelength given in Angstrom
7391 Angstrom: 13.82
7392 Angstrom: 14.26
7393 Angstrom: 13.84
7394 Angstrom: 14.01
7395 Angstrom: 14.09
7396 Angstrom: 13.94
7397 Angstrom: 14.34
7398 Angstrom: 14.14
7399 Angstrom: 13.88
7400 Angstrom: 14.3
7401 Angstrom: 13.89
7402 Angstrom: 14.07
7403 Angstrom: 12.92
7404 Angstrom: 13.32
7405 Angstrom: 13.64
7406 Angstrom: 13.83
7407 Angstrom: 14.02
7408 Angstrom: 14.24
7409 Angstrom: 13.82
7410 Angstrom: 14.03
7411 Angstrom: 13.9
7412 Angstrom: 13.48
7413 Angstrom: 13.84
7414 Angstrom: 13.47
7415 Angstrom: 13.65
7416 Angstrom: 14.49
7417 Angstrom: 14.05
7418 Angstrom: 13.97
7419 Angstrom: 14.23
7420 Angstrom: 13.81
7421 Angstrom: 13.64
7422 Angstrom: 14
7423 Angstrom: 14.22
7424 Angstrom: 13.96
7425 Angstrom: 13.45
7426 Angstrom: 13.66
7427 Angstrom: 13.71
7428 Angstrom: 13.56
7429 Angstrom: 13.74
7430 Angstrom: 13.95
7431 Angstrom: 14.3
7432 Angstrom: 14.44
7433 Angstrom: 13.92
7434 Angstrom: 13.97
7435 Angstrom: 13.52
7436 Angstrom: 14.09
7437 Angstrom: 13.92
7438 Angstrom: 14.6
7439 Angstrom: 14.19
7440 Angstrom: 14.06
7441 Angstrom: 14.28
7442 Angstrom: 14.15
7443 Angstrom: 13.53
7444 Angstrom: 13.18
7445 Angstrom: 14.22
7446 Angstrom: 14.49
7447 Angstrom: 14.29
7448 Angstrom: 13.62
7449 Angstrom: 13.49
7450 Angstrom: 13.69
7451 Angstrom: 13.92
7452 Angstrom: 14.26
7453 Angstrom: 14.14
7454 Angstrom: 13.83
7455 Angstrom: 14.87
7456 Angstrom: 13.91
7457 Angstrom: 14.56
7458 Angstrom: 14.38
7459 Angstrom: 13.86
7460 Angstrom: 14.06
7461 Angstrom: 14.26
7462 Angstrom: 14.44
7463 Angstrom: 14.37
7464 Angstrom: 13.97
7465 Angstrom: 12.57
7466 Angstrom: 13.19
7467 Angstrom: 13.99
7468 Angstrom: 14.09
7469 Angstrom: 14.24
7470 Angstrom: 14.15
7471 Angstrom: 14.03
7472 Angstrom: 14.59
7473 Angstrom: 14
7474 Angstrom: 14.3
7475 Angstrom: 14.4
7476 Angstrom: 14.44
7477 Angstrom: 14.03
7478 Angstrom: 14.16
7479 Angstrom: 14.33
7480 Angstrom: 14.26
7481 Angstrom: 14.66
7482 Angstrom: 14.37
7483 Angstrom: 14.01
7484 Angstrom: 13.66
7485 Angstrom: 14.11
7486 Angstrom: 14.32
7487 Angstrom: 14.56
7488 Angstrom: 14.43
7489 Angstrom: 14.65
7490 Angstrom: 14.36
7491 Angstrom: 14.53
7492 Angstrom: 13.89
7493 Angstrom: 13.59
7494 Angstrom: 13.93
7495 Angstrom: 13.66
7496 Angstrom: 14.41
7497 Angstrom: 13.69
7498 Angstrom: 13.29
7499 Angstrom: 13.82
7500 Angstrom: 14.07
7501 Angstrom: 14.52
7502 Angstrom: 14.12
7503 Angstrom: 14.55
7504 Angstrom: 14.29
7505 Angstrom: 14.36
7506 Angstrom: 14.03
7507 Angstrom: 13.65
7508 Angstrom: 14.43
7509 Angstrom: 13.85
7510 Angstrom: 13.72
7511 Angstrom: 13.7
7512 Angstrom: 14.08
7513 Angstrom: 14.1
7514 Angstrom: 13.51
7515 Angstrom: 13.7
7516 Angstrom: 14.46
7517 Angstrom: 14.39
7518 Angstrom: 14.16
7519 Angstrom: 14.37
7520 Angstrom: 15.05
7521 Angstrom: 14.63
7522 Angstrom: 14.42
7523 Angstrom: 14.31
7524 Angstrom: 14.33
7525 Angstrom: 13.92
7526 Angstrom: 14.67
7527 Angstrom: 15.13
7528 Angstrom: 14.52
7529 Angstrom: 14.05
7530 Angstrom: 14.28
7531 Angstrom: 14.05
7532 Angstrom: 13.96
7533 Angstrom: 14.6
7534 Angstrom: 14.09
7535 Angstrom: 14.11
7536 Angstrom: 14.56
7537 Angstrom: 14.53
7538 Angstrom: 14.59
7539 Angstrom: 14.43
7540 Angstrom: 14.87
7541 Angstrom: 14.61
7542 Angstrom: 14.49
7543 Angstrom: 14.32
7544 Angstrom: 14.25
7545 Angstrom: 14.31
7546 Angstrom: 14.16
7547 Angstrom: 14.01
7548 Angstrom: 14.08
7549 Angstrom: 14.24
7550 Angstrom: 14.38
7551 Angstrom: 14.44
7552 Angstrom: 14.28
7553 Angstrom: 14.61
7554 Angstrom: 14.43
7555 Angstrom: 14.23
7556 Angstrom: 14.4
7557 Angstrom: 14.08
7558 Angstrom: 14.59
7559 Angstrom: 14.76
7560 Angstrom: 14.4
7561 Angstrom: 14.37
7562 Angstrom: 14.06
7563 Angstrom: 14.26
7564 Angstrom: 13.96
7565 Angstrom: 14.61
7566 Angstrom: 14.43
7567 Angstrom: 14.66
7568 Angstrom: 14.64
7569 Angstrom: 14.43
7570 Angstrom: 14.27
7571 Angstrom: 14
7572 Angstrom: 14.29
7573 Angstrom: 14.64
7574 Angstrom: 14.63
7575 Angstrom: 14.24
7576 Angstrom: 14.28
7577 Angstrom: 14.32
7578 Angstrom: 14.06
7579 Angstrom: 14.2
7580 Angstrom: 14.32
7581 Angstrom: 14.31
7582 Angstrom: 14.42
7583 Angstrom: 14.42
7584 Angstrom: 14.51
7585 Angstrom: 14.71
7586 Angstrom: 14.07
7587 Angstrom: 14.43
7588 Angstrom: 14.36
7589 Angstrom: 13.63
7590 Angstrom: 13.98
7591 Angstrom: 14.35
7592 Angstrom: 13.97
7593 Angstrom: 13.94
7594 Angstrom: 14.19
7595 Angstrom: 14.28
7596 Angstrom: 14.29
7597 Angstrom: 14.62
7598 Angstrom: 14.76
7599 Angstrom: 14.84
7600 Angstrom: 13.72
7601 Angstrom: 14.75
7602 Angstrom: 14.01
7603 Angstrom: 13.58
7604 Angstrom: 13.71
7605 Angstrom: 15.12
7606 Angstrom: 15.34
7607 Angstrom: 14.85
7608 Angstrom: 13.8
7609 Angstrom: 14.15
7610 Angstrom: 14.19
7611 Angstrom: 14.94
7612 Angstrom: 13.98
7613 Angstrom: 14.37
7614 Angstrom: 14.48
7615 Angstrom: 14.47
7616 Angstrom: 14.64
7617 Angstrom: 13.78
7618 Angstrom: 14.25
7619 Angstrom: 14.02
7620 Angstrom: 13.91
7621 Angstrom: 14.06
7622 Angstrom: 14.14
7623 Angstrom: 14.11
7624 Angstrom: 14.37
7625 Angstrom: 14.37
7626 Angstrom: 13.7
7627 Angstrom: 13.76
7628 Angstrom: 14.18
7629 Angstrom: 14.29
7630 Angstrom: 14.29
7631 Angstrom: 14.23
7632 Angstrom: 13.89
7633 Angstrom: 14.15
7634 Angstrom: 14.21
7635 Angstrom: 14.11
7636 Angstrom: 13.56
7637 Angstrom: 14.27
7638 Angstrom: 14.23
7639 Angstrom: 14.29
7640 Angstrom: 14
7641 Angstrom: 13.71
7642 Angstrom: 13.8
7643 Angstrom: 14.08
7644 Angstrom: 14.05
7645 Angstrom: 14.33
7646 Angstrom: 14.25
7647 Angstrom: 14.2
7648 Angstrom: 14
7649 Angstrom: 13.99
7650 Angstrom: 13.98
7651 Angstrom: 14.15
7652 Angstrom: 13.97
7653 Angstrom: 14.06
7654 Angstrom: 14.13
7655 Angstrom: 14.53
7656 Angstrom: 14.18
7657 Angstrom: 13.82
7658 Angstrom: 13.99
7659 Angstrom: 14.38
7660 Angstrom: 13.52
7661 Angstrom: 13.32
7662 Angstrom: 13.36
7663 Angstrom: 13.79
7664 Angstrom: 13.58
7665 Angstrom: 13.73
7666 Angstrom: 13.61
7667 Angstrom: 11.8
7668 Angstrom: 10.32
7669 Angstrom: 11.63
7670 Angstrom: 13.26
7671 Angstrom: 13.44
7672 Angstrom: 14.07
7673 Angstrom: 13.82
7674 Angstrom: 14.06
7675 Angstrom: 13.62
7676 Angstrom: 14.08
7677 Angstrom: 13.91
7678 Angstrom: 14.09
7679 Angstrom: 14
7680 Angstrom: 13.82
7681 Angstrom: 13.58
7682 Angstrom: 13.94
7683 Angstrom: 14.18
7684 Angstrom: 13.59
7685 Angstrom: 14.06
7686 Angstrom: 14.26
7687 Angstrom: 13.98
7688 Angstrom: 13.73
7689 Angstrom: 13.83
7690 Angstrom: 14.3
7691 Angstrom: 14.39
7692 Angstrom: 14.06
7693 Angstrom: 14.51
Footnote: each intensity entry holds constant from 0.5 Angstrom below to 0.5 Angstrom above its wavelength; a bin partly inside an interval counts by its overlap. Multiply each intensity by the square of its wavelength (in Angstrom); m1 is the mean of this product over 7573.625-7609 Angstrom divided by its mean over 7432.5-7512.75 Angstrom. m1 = 1.05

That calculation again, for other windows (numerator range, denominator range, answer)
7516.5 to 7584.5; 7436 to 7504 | 1.04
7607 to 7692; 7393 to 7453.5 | 1.06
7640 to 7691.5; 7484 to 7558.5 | 1.00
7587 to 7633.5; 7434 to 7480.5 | 1.05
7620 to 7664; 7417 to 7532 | 1.04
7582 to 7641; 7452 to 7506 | 1.04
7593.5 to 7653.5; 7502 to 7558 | 1.02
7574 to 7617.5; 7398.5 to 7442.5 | 1.08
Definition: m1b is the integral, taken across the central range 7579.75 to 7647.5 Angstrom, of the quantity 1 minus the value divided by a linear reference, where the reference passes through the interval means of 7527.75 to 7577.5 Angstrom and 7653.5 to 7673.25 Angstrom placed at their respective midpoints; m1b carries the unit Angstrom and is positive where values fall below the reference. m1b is -1.9 Angstrom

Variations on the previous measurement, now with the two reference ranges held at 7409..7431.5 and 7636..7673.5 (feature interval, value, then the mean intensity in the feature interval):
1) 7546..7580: -1.39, 14.3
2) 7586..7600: -0.50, 14.3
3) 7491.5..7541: -1.40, 14.2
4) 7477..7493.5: -0.49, 14.2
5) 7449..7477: -0.49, 14.1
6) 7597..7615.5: -0.87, 14.4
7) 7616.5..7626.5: -0.24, 14.1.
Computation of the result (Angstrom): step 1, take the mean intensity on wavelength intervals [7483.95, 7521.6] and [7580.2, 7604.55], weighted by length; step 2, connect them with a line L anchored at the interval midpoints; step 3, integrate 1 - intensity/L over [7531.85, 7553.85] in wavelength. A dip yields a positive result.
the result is -0.3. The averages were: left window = 14.1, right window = 14.2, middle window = 14.4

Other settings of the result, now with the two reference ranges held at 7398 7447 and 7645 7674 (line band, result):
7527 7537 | -0.38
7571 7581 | -0.43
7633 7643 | -0.28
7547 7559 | -0.52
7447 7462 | -0.22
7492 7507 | -0.20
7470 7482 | -0.38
